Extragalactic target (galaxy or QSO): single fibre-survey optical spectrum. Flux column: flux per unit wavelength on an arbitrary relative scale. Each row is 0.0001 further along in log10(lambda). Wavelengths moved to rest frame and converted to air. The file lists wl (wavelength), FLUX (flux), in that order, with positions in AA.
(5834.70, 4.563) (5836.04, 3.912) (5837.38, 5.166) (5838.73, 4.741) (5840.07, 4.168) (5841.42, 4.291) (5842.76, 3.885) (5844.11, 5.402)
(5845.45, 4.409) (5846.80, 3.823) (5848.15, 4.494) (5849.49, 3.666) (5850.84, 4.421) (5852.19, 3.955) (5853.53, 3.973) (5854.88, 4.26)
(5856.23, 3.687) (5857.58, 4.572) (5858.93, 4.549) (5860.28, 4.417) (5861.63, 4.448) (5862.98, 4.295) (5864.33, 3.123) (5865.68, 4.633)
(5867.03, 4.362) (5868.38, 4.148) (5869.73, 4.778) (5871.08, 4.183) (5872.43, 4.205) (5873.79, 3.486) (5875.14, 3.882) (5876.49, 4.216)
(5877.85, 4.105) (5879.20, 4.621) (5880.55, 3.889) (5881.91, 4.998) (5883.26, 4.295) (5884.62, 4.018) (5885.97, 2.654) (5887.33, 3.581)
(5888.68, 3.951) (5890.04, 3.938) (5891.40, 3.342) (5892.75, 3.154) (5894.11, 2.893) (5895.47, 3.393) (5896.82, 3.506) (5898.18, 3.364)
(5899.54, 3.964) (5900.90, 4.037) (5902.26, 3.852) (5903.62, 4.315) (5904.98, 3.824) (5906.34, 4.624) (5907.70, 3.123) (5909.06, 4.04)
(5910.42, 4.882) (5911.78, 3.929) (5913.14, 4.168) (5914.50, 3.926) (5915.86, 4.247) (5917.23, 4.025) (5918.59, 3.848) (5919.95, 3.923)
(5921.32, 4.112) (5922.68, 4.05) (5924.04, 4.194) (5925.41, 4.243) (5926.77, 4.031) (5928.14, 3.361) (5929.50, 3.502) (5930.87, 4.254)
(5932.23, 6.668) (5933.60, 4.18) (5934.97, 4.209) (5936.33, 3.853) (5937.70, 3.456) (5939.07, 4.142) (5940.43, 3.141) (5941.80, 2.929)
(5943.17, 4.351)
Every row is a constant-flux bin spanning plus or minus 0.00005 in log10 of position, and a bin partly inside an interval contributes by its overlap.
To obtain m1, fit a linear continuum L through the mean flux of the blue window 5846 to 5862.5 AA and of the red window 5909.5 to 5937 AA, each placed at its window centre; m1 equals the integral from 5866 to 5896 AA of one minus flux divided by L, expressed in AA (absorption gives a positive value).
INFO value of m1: 1.9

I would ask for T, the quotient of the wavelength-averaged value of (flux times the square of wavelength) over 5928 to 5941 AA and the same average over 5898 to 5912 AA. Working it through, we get 1.03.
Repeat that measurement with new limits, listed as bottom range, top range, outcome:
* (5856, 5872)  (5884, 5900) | 0.82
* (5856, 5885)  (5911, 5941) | 0.98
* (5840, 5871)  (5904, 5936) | 1.00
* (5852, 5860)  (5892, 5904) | 0.87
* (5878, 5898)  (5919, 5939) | 1.13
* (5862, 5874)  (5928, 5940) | 1.03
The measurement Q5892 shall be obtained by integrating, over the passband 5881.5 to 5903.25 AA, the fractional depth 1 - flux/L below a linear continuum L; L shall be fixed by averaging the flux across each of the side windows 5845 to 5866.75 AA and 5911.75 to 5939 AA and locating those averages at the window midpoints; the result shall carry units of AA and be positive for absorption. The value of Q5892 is 2.4 AA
